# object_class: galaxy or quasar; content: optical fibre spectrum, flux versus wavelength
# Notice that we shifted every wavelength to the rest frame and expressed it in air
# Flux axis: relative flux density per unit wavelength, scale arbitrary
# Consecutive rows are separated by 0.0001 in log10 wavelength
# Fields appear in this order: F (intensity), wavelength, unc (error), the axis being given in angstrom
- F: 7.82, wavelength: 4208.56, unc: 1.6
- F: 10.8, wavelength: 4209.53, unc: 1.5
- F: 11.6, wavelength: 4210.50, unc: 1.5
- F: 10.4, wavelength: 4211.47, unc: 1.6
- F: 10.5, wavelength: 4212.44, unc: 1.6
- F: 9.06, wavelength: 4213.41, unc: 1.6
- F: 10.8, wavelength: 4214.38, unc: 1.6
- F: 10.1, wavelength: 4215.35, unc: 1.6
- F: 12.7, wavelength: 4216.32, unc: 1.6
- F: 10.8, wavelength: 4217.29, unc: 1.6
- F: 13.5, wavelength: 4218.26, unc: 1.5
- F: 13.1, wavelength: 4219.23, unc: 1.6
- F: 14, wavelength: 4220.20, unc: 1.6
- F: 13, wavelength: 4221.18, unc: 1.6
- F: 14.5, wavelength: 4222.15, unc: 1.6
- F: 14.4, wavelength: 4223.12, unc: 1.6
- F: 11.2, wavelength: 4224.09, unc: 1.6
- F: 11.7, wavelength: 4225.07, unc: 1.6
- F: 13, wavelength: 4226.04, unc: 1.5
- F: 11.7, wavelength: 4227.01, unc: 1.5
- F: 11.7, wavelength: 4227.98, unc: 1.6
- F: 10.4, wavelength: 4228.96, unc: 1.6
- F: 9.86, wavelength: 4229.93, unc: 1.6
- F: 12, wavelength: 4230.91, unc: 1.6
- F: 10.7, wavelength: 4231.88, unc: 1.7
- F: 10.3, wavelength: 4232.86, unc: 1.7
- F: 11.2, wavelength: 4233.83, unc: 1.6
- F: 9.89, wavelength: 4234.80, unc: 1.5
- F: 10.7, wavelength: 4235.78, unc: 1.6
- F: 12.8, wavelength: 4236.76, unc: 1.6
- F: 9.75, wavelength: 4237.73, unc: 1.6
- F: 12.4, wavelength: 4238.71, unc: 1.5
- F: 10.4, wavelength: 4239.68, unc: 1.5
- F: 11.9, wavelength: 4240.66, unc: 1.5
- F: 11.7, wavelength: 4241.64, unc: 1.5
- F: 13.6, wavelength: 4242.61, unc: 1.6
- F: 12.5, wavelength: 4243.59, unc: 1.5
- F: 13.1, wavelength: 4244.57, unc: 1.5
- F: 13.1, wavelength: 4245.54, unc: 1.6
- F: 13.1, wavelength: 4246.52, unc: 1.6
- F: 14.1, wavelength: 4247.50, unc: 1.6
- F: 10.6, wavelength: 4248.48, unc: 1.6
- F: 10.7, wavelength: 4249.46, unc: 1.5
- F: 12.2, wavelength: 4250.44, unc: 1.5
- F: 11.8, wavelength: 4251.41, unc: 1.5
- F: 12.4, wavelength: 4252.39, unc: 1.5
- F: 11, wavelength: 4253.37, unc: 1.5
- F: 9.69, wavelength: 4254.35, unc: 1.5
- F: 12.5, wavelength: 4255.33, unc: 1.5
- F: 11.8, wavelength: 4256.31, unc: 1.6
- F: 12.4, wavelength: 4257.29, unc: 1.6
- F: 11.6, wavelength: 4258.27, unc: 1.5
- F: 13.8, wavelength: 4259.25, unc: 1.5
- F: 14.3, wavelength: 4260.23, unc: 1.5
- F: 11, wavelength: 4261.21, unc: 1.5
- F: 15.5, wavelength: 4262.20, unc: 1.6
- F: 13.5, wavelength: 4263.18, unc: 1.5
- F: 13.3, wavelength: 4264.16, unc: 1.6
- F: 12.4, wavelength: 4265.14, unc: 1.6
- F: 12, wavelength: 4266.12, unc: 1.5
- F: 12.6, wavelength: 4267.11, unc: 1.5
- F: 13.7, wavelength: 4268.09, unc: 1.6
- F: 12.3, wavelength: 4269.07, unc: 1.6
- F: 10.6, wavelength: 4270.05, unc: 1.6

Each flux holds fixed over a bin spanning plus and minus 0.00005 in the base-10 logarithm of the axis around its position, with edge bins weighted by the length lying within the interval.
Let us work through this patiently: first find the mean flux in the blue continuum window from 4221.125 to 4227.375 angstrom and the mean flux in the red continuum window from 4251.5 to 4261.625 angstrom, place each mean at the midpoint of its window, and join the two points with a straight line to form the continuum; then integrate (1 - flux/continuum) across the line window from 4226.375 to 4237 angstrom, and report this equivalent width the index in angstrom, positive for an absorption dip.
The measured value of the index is 1.4 angstrom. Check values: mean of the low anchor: 12.8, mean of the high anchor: 12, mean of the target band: 11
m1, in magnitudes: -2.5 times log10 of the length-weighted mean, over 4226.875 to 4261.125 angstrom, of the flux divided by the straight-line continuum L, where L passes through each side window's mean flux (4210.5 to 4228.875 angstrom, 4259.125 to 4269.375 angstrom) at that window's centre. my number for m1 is 0.075 mag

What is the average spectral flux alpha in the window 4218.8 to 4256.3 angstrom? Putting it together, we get 11.9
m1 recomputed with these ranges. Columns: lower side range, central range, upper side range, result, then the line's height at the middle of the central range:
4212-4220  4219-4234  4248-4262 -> -0.045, 11.6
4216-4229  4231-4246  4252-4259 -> 0.050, 12.2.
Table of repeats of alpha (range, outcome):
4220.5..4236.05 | 11.7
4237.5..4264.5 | 12.3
